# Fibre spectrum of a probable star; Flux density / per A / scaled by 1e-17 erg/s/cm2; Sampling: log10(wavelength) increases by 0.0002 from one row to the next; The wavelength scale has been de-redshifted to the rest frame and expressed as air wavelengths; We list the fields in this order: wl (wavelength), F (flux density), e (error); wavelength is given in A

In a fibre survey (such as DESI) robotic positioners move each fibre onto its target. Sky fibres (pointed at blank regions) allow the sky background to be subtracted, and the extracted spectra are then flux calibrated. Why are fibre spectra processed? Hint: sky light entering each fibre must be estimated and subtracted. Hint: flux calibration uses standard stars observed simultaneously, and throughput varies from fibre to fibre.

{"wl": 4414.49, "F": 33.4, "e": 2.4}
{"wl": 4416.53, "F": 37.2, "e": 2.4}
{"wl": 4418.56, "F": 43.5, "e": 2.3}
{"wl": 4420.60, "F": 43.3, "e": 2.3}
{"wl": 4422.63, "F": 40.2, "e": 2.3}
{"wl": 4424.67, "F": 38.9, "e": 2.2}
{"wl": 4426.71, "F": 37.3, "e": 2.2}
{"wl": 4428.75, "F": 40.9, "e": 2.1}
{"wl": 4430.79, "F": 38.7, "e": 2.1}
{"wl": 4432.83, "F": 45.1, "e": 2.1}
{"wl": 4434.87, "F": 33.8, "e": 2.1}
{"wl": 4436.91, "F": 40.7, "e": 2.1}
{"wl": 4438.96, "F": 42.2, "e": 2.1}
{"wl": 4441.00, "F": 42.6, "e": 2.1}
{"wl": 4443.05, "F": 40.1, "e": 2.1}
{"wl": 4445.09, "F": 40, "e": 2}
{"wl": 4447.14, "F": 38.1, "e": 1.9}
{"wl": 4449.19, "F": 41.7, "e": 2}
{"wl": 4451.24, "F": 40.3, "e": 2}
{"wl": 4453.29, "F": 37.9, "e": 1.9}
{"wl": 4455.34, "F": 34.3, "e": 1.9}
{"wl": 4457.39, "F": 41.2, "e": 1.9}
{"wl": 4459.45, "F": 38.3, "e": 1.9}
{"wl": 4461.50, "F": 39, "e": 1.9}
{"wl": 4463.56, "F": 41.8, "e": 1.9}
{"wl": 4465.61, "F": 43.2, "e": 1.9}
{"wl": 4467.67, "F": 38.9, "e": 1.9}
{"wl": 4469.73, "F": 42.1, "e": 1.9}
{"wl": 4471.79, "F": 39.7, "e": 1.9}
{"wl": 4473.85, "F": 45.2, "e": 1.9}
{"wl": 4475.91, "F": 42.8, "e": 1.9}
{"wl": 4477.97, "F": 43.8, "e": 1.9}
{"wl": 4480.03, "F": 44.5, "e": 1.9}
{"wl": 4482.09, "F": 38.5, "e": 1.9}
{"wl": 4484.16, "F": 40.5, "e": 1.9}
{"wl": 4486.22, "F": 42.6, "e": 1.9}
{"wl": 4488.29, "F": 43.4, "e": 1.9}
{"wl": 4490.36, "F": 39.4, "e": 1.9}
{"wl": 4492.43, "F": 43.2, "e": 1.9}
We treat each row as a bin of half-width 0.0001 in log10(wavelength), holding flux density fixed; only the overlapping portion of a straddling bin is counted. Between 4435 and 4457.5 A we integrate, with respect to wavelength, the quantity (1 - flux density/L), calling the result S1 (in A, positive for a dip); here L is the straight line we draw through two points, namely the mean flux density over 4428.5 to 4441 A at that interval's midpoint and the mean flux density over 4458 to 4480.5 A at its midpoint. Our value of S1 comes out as 0.7 A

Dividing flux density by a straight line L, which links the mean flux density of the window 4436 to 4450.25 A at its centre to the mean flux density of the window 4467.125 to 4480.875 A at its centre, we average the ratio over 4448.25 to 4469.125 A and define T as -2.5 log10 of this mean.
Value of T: 0.05 mag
